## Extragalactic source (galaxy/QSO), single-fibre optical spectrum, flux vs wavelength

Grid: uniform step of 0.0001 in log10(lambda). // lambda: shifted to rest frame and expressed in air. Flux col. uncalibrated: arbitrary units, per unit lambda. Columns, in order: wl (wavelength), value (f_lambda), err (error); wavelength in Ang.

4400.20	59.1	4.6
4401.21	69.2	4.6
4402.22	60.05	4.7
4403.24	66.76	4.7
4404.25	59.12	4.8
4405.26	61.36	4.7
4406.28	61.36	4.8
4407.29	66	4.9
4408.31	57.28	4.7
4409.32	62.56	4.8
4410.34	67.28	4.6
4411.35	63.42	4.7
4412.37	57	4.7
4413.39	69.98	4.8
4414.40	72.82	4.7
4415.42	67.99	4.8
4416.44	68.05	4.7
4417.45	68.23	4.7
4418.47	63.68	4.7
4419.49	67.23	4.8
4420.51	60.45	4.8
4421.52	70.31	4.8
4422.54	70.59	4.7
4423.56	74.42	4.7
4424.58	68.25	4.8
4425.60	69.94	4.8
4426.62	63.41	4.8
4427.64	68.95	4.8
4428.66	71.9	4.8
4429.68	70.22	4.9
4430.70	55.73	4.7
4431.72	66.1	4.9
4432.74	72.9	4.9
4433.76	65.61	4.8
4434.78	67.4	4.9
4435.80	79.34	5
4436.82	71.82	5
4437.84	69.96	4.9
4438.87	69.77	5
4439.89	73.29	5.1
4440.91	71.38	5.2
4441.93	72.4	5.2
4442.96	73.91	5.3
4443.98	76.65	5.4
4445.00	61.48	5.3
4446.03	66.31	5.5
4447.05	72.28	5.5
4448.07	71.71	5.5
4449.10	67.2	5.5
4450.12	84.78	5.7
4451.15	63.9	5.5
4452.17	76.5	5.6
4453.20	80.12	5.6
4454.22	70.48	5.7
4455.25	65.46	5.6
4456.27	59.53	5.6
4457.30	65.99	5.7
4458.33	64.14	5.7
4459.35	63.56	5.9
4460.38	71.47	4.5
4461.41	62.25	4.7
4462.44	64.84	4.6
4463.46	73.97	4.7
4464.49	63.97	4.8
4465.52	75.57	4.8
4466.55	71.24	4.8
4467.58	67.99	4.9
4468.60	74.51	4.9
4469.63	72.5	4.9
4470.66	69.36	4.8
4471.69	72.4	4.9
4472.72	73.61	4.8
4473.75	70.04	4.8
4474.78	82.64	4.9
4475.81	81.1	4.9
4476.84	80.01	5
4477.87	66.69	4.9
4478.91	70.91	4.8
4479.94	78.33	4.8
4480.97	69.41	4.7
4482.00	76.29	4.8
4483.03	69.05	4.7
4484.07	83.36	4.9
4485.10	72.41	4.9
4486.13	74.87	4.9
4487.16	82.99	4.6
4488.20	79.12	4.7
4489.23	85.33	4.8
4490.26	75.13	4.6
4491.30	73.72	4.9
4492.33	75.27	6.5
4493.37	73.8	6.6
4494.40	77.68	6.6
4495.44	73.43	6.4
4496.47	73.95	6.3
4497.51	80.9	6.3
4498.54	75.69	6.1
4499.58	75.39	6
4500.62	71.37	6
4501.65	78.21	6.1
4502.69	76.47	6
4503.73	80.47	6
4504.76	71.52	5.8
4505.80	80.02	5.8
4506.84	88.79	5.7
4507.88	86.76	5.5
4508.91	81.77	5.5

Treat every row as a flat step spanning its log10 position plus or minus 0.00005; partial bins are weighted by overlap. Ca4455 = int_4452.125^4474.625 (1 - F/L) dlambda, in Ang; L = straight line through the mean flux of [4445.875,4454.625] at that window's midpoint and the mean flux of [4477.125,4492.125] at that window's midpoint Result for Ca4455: 1.3 Ang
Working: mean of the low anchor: 72.9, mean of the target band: 69.6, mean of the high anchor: 75.6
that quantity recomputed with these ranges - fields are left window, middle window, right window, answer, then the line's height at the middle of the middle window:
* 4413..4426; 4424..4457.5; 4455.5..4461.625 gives -1.8 Ang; 66.4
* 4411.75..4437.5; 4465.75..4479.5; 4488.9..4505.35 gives 0.0 Ang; 73.4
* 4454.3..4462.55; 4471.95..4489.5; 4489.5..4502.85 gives -1.2 Ang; 71.2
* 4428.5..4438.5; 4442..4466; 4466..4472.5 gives 0.3 Ang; 70.4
